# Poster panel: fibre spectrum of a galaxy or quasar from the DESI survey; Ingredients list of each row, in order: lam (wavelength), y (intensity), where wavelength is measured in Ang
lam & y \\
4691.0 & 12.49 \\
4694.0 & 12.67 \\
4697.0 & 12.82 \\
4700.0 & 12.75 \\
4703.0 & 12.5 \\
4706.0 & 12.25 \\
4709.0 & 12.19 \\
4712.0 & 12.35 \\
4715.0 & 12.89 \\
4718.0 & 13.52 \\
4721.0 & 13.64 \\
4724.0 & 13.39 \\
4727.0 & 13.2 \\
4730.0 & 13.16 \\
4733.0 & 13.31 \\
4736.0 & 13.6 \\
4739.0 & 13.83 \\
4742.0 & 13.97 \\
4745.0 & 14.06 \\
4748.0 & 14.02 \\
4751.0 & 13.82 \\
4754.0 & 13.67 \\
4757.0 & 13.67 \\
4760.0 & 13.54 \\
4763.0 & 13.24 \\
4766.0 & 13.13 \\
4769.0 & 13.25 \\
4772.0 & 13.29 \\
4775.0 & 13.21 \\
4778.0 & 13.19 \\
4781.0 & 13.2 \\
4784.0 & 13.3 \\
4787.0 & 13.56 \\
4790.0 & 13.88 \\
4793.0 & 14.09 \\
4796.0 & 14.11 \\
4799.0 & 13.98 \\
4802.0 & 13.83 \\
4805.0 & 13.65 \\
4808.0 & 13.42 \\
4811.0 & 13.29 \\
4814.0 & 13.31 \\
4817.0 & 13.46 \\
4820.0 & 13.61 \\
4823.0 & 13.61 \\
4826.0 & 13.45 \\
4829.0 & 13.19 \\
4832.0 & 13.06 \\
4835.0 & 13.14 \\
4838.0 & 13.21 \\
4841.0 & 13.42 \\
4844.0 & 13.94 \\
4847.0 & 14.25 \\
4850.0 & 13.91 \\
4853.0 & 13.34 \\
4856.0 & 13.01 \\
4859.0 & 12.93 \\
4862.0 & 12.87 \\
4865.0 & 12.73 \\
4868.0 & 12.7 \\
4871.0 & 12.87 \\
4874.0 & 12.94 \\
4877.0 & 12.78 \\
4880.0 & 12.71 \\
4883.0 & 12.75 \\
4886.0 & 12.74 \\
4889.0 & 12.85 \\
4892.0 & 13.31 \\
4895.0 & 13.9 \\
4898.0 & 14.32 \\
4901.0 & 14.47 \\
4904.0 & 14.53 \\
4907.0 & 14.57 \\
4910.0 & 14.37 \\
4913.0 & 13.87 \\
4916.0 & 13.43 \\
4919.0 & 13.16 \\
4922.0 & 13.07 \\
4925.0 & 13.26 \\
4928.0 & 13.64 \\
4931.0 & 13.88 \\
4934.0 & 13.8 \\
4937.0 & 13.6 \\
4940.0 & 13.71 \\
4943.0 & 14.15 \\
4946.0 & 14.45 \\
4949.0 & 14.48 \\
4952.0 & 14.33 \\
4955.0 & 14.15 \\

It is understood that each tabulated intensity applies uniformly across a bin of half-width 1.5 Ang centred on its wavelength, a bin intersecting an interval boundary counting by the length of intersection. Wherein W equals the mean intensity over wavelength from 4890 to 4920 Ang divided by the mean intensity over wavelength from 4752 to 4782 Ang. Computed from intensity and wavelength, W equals 1.05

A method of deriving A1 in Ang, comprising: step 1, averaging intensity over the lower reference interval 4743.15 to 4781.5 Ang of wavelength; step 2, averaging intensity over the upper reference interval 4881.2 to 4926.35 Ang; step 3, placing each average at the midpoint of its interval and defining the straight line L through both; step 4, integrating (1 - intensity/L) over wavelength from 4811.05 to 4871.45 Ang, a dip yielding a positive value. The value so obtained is 1.18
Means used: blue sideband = 13.5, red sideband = 13.6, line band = 13.3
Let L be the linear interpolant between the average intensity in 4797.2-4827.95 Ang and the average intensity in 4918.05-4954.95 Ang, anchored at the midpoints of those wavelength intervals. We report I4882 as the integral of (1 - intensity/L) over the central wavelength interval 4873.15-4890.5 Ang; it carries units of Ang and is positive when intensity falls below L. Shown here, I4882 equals 1.16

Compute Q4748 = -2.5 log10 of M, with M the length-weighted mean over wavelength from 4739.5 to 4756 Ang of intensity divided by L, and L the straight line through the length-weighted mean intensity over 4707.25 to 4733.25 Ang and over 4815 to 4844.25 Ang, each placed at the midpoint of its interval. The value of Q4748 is -0.06 mag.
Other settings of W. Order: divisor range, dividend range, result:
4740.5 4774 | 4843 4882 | 0.97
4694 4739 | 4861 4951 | 1.04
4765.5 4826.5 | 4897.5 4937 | 1.02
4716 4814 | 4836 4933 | 0.99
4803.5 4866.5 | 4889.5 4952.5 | 1.04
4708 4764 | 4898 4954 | 1.04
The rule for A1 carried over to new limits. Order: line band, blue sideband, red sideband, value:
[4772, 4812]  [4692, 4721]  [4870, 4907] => -1.7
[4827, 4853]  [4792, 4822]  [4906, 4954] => 0.4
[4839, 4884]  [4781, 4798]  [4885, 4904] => 1.8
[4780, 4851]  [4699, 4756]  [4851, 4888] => -3.0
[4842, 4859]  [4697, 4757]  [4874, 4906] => -0.3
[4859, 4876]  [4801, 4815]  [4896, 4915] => 1.4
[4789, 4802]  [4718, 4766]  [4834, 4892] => -0.6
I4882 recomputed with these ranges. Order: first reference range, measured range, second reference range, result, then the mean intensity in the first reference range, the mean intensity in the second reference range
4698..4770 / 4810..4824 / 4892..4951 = 0.1 Ang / 13.3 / 13.9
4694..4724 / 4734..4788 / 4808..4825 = -1.7 Ang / 12.8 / 13.5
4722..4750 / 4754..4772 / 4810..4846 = 0.2 Ang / 13.6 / 13.4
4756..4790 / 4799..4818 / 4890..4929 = -0.1 Ang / 13.3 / 13.8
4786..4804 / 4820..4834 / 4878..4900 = 0.3 Ang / 13.9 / 13.2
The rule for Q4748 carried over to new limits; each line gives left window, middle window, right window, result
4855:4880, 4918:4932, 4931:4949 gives 0.03 mag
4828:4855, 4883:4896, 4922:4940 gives 0.03 mag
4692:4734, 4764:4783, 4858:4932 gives -0.01 mag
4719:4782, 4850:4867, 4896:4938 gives 0.06 mag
